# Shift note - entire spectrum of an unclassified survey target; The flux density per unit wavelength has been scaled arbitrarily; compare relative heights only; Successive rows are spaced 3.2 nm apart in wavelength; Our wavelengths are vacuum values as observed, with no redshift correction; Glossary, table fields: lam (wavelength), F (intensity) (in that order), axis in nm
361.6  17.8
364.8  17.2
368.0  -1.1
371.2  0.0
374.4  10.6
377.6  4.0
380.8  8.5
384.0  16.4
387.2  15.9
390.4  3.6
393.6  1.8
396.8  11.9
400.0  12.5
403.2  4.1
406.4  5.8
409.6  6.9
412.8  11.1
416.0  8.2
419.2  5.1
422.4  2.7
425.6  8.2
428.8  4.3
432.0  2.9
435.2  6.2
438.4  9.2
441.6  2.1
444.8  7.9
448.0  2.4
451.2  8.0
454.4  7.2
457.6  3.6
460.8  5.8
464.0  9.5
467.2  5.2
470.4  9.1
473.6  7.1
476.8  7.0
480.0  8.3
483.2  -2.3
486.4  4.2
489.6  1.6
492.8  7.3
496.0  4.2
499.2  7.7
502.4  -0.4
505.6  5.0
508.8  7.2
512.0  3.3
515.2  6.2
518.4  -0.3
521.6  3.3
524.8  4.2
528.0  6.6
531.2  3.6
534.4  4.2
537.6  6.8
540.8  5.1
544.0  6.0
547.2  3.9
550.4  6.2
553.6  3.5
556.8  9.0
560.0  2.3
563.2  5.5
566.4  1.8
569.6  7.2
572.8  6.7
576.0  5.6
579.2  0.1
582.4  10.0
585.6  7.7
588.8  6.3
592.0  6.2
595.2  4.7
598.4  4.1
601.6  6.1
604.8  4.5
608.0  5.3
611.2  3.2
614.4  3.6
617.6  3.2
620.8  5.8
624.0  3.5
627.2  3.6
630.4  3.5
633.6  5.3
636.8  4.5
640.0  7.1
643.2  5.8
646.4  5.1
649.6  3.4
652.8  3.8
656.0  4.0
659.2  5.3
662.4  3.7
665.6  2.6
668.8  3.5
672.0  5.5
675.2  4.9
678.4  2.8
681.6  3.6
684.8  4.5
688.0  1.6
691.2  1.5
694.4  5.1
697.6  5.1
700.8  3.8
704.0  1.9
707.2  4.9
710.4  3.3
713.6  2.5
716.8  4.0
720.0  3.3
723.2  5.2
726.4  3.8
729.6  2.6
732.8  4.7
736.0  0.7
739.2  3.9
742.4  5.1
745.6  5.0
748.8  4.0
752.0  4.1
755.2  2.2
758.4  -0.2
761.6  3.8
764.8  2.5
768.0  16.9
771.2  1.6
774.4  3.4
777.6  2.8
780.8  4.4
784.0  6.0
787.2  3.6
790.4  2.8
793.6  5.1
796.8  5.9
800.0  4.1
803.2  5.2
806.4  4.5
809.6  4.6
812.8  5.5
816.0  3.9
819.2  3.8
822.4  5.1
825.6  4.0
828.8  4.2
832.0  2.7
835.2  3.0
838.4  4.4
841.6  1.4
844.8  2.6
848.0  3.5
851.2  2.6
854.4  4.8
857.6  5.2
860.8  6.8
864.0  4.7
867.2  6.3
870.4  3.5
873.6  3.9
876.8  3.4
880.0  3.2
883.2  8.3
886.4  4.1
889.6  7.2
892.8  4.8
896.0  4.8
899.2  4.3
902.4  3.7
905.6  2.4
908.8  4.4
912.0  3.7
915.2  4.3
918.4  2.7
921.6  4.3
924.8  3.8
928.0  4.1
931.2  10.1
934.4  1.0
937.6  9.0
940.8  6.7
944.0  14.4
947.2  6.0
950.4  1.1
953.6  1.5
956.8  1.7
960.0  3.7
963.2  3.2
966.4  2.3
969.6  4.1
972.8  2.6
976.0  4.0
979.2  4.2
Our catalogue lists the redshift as 1.059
